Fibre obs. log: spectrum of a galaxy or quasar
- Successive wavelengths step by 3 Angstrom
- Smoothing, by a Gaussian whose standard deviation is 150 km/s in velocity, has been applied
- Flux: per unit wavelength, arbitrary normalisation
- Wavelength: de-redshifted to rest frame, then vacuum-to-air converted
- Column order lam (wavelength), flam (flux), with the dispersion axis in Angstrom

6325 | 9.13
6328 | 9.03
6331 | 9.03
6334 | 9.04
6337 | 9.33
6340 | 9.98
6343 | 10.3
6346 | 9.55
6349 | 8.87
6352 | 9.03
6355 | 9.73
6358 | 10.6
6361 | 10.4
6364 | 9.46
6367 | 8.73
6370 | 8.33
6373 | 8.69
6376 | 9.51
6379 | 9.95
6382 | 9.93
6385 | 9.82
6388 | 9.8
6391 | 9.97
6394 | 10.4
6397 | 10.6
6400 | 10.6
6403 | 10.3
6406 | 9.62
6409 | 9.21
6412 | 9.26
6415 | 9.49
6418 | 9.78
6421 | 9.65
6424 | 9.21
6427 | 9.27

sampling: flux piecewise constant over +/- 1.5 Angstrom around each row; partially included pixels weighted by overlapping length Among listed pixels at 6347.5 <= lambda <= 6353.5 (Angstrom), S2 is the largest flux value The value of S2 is 9.03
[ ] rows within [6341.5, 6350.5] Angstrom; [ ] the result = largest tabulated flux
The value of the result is 10.3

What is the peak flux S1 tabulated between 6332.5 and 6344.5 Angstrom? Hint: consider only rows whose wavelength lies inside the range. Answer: 10.3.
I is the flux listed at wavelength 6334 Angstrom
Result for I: 9.04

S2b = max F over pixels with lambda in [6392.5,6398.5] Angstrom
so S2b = 10.6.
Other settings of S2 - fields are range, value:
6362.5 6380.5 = 9.95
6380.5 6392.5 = 9.97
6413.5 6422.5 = 9.78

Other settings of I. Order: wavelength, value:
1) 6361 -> 10.4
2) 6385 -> 9.82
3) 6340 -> 9.98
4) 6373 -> 8.69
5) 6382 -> 9.93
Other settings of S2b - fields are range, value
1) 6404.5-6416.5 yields 9.62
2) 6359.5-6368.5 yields 10.4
